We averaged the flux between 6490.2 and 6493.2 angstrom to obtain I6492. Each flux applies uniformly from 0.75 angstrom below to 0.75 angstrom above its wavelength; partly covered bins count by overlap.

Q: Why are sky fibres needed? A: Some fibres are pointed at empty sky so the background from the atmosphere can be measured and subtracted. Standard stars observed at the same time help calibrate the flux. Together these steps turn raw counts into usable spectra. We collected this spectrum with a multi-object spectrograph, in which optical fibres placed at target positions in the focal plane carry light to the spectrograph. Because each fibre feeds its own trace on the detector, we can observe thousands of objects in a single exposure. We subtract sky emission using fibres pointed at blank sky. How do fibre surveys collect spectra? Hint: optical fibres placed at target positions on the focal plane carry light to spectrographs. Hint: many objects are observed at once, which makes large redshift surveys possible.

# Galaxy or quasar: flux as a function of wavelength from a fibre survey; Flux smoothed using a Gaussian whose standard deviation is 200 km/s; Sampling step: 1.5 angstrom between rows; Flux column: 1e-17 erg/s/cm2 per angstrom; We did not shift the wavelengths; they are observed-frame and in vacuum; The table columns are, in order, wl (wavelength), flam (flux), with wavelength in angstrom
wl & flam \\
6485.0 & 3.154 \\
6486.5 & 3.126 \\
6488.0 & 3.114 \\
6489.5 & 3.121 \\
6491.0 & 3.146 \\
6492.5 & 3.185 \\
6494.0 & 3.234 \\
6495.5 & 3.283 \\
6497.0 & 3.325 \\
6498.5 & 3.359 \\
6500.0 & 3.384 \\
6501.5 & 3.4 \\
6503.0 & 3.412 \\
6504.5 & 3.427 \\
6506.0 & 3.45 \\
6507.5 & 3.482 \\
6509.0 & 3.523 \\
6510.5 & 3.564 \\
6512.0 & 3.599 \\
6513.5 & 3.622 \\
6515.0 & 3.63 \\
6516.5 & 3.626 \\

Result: 3.16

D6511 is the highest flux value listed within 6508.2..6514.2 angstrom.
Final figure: 3.622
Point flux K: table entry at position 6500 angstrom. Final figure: 3.384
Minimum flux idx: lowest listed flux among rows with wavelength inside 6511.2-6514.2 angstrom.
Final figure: 3.599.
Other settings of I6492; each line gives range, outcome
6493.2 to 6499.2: 3.3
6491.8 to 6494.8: 3.21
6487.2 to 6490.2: 3.12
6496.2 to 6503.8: 3.38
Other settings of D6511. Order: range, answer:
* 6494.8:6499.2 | 3.359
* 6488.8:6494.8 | 3.234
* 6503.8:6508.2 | 3.482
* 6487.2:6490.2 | 3.121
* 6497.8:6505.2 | 3.427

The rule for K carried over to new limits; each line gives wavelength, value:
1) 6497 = 3.325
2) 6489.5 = 3.121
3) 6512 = 3.599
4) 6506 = 3.45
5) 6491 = 3.146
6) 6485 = 3.154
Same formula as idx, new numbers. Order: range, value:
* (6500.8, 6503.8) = 3.4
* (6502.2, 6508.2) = 3.412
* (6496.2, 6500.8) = 3.325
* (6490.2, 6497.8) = 3.146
